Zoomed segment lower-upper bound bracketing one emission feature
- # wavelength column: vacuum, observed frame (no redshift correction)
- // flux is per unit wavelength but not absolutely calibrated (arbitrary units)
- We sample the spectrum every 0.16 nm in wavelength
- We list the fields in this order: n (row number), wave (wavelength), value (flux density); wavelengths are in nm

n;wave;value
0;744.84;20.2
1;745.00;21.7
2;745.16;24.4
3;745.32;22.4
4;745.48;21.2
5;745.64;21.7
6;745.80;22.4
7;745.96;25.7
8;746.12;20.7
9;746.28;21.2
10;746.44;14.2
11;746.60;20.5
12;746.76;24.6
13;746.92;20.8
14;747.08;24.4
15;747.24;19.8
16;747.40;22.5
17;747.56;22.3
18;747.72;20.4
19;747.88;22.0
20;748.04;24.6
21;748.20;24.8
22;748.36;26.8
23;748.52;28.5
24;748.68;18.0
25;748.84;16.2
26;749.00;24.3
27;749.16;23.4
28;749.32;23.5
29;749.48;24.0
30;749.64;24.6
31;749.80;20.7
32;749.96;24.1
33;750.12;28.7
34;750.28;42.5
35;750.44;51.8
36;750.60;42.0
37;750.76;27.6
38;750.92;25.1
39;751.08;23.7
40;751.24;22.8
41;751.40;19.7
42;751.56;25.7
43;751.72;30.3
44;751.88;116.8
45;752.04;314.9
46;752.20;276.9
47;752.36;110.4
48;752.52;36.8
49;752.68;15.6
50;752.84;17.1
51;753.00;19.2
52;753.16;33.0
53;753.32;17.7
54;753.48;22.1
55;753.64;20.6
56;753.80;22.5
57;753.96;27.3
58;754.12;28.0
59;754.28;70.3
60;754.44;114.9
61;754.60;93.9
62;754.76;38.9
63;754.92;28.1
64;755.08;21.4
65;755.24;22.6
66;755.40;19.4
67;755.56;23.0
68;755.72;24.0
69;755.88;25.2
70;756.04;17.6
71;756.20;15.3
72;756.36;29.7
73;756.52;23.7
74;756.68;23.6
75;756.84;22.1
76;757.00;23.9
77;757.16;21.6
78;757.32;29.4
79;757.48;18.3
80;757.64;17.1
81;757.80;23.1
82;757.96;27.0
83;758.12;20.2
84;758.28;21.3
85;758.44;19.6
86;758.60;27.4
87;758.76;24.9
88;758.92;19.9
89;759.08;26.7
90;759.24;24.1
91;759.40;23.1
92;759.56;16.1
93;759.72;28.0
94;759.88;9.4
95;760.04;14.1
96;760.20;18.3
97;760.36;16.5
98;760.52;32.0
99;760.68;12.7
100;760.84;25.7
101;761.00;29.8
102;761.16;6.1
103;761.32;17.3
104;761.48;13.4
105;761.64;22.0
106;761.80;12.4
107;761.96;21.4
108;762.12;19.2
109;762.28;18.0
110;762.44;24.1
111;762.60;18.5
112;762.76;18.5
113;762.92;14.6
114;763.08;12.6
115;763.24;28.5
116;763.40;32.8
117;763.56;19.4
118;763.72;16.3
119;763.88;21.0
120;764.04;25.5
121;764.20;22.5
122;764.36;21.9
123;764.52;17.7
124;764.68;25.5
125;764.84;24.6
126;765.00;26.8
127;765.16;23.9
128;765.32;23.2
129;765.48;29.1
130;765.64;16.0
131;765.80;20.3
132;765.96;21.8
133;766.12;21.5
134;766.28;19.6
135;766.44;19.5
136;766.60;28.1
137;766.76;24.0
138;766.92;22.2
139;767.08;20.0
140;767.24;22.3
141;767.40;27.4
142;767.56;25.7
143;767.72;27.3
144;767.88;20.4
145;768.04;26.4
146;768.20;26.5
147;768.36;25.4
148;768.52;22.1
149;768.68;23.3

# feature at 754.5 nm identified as [N II] 6583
